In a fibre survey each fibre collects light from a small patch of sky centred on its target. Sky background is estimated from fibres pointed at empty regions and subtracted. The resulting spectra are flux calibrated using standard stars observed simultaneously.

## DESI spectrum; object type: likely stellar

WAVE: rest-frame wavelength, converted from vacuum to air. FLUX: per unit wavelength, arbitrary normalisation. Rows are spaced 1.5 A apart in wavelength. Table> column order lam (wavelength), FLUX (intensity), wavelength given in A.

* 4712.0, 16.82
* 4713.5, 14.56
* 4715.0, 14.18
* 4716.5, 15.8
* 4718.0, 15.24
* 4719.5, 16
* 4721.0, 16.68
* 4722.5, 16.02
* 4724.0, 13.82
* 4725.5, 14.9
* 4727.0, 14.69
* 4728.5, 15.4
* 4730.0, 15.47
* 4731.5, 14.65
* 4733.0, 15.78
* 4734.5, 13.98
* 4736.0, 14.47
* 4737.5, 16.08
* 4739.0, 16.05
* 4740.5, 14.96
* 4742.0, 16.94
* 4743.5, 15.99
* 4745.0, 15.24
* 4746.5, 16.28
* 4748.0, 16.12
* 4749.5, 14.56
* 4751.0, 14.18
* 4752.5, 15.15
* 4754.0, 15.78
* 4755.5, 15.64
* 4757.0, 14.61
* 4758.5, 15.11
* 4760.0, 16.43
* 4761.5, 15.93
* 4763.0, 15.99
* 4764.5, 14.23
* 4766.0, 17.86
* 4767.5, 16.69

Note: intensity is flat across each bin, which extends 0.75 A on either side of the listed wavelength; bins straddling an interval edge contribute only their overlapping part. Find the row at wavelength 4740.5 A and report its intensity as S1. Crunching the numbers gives 14.96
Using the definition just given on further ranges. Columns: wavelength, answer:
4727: 14.69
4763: 15.99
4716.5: 15.8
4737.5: 16.08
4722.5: 16.02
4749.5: 14.56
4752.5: 15.15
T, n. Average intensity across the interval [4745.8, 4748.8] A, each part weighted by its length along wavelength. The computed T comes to 16.2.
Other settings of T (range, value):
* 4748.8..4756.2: 15.1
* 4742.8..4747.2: 15.8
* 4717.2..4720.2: 15.6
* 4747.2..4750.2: 15.4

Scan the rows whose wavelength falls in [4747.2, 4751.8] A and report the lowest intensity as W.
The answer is 14.18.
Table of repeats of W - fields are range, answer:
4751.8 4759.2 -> 14.61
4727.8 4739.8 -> 13.98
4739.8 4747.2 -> 14.96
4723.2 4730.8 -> 13.82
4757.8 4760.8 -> 15.11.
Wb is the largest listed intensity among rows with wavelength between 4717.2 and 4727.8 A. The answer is 16.68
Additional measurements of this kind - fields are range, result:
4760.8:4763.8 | 15.99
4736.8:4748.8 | 16.94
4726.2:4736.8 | 15.78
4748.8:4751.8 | 14.56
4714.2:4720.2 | 16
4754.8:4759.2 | 15.64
